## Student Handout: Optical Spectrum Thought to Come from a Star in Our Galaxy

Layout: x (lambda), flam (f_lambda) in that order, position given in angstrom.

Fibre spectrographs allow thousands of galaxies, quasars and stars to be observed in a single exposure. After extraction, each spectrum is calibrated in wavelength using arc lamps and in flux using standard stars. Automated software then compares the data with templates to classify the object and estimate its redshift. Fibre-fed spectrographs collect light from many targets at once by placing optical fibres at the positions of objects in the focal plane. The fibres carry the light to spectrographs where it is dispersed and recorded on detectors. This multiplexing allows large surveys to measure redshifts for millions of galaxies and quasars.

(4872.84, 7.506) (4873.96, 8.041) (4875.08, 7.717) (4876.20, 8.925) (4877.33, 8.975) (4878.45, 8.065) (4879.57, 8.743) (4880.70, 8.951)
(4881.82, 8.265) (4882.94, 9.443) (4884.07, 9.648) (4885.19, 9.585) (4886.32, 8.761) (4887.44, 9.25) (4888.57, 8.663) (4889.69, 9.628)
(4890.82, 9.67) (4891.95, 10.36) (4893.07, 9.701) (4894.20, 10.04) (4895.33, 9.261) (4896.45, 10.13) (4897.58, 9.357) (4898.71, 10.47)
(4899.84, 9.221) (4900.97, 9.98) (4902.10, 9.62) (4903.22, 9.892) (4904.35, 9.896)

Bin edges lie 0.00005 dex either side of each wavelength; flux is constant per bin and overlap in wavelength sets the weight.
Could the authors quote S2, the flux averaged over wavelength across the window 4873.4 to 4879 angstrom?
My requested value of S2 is 8.35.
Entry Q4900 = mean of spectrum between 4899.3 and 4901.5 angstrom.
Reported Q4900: 9.59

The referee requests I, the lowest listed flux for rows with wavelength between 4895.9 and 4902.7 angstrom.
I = 9.221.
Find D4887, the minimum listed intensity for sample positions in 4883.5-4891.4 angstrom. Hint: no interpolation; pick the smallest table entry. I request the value 8.663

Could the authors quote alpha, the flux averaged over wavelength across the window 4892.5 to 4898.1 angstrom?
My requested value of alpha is 9.71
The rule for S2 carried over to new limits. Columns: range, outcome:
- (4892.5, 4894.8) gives 9.87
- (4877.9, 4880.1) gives 8.41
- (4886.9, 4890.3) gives 9.18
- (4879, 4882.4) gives 8.67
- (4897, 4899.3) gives 9.88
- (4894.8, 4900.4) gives 9.69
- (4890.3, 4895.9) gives 9.82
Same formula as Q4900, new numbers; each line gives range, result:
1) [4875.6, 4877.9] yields 8.92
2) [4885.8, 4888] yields 9.03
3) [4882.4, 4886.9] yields 9.36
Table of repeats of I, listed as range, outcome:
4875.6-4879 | 8.065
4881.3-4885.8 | 8.265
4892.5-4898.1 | 9.261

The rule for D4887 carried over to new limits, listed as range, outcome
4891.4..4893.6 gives 9.701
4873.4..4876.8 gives 7.717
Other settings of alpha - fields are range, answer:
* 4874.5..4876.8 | 8.32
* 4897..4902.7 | 9.73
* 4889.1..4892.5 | 9.87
